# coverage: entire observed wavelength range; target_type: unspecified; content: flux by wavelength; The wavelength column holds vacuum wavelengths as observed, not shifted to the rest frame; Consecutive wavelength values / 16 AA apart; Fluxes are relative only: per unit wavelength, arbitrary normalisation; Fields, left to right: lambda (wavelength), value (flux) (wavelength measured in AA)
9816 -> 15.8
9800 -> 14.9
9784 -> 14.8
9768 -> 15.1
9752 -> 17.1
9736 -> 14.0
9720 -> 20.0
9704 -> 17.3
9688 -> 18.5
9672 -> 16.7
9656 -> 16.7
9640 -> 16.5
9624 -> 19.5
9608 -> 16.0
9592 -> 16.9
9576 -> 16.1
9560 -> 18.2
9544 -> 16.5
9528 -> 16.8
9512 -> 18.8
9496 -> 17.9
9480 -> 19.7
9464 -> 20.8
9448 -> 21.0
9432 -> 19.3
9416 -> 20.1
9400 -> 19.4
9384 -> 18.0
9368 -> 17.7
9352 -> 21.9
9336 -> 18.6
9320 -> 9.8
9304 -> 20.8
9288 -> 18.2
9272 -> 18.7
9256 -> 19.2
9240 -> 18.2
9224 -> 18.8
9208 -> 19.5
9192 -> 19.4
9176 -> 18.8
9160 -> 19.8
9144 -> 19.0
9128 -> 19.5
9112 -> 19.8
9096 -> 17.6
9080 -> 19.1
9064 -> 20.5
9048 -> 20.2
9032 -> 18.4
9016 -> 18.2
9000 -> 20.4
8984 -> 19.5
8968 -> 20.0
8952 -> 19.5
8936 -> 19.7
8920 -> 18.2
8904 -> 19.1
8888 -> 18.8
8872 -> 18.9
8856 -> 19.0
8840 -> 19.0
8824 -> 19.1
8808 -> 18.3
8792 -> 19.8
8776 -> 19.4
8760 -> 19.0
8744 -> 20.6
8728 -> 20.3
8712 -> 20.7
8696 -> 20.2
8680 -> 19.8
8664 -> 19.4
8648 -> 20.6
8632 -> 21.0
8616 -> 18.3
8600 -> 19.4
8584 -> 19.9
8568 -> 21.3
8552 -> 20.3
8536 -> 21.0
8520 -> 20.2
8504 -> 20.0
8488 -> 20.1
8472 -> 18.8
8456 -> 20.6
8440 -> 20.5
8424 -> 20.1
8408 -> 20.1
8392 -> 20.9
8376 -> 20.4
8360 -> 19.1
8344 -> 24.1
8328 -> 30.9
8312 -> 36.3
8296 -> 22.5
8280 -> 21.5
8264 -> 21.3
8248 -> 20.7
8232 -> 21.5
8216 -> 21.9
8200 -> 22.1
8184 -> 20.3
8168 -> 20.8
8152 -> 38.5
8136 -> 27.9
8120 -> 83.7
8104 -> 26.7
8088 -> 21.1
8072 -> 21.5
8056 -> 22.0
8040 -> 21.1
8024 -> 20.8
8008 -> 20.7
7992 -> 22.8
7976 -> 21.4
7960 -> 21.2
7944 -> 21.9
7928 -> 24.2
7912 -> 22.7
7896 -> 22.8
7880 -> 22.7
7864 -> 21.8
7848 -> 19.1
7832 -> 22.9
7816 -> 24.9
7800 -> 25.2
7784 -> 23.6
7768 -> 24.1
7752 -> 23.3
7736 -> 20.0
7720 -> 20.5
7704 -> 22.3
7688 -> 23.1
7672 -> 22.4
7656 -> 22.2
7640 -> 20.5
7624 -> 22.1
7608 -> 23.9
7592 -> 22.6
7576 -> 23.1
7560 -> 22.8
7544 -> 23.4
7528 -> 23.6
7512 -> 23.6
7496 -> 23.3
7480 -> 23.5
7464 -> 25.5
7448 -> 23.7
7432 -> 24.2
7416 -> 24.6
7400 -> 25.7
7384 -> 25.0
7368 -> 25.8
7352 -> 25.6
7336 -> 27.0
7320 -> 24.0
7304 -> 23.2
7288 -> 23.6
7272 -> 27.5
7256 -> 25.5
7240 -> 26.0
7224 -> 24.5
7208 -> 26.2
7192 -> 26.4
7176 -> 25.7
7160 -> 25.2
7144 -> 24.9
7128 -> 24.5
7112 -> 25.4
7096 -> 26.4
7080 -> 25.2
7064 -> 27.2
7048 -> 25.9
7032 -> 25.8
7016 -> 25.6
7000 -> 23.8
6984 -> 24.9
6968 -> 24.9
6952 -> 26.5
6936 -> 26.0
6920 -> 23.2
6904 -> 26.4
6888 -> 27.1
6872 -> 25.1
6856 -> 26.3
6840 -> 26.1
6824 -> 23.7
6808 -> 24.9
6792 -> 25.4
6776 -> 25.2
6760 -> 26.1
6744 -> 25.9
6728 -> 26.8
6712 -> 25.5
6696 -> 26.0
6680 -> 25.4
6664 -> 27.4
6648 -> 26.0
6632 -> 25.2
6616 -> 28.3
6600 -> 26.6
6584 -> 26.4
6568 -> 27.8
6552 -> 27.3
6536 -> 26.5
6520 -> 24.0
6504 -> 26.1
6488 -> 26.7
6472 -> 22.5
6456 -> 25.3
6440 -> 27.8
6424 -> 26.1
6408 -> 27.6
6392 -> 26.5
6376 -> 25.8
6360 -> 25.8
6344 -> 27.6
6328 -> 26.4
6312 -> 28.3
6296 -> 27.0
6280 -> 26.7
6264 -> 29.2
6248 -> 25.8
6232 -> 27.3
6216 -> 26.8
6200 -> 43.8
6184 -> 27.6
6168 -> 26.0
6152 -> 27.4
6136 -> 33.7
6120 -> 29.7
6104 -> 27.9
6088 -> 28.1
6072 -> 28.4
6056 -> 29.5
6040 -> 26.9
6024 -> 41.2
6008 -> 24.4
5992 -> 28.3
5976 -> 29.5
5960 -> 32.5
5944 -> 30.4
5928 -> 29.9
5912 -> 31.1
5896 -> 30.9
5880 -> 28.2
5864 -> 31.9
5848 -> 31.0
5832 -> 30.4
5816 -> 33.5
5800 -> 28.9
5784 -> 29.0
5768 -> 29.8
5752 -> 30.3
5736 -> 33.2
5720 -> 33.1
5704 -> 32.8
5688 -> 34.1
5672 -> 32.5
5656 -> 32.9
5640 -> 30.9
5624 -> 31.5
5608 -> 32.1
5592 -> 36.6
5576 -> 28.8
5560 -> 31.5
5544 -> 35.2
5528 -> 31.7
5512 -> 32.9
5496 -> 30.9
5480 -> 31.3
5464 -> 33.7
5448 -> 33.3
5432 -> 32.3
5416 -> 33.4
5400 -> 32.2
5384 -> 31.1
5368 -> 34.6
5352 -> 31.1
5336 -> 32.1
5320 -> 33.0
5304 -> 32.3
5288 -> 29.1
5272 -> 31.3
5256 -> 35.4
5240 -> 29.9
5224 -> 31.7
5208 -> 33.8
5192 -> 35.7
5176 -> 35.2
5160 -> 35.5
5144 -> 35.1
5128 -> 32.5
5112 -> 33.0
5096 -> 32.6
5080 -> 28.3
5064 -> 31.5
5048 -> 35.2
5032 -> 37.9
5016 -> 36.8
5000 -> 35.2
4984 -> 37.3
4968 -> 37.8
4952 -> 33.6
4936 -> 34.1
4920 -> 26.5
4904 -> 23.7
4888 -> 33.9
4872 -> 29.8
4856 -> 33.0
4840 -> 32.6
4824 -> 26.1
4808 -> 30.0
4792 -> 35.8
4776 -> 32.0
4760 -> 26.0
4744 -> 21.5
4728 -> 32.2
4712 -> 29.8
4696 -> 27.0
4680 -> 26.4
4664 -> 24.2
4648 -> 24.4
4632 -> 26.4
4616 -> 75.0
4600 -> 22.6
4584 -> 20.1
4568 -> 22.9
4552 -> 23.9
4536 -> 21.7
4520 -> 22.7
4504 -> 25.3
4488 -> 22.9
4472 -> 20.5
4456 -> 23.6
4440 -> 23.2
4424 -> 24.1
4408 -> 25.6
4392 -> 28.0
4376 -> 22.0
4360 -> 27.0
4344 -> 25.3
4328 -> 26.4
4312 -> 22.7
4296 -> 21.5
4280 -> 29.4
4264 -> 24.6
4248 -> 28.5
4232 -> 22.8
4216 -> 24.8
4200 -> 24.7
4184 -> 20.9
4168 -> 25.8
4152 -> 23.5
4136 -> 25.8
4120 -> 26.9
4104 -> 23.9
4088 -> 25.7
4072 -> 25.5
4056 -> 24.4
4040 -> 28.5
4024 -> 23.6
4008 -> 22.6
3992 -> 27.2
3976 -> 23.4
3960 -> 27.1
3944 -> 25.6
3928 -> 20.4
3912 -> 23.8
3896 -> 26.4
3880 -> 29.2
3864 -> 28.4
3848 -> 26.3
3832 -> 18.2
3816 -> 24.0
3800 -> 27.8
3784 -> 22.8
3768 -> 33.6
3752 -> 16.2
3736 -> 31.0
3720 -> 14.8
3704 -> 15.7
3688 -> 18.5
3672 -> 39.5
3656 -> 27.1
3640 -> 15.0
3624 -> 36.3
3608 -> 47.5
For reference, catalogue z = 0.238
